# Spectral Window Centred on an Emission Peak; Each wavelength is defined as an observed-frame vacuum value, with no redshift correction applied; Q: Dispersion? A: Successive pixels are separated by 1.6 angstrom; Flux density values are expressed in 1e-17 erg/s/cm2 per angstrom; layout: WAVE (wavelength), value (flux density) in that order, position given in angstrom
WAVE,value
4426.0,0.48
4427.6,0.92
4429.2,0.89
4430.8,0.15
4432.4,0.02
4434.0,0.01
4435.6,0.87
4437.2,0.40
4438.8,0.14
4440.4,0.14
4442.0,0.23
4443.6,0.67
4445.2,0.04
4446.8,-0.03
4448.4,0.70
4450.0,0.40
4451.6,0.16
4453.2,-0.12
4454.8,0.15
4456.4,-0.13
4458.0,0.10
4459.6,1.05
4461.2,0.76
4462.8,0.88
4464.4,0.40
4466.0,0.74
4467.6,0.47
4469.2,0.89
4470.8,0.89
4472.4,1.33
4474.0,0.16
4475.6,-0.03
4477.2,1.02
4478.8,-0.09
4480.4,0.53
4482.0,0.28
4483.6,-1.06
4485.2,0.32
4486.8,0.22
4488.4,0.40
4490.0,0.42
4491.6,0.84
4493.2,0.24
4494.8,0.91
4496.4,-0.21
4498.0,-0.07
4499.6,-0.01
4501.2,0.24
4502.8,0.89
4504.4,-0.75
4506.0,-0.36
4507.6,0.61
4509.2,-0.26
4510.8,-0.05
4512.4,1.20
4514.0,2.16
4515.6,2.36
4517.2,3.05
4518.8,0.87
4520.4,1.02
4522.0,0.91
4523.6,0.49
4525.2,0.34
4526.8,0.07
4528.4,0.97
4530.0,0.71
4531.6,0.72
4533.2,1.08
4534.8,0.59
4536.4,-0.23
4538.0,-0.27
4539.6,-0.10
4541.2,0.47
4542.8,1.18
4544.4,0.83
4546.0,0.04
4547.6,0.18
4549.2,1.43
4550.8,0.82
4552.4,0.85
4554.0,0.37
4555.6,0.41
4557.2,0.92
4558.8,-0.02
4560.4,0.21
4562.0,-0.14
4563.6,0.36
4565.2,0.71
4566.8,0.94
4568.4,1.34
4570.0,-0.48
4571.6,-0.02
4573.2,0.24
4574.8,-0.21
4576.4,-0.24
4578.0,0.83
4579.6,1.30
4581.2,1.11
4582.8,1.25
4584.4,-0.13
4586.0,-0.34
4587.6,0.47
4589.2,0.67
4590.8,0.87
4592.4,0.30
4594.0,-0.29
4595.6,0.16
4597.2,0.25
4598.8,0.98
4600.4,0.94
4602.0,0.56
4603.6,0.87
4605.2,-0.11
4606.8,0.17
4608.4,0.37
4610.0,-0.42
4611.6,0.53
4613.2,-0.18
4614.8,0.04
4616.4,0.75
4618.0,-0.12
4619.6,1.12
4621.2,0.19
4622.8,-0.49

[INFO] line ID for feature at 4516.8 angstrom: [O II]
